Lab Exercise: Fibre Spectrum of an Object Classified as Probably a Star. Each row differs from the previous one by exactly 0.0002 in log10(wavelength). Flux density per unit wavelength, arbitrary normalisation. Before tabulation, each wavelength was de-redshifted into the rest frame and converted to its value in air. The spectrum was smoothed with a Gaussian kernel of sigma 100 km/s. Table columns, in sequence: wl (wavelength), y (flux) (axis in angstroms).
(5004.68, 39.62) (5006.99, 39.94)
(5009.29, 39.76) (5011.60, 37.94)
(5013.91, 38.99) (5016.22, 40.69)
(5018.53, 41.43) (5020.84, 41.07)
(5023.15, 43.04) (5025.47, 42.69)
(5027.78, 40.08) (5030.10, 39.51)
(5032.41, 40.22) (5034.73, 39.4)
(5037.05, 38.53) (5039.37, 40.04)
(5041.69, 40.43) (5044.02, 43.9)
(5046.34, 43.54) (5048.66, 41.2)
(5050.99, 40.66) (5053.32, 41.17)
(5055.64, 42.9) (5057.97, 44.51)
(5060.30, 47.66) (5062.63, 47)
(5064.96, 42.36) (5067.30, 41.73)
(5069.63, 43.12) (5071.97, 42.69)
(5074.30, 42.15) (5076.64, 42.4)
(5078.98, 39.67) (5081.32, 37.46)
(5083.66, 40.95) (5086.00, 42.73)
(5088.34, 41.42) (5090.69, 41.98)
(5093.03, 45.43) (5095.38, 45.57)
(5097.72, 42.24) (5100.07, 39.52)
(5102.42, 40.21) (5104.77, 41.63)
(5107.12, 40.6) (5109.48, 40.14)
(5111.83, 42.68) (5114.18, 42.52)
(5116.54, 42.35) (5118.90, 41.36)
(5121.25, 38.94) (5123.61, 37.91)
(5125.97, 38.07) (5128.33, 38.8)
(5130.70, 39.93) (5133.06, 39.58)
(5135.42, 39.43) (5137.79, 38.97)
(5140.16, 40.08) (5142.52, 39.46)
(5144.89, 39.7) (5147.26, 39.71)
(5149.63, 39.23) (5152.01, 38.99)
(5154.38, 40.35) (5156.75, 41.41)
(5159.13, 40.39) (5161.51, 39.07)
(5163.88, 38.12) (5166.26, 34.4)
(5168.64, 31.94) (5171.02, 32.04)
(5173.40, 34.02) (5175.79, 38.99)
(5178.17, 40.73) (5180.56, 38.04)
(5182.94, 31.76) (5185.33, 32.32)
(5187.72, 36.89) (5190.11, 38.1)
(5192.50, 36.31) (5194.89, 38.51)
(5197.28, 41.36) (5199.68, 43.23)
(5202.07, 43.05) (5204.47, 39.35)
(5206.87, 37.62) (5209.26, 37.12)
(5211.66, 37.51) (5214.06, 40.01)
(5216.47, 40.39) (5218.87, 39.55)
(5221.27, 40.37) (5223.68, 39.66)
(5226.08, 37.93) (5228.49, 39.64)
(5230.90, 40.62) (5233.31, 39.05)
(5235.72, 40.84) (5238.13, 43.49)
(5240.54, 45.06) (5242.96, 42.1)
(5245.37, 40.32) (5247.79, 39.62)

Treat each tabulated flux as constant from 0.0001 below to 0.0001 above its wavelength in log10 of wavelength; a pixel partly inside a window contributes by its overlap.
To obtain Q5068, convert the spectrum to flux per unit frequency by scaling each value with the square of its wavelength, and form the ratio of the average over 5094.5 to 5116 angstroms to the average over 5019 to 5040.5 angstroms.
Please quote 1.1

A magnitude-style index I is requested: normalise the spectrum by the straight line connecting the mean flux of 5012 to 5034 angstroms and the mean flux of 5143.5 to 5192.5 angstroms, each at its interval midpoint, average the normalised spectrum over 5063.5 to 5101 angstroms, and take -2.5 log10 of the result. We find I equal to -0.07 mag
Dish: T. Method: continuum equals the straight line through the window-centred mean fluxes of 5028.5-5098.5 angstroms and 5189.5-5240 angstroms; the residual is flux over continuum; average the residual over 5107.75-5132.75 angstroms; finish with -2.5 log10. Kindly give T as 0.03 mag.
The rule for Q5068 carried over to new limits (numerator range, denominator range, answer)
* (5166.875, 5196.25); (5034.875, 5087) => 0.89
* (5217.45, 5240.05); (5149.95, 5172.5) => 1.11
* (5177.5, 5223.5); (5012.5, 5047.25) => 1.01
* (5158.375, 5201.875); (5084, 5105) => 0.91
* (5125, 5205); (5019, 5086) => 0.96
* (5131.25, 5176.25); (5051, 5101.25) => 0.93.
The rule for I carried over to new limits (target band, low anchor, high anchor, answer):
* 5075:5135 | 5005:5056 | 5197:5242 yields -0.01 mag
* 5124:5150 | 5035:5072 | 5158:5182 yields -0.03 mag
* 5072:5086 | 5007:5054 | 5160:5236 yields -0.03 mag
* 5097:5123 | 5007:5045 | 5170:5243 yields -0.04 mag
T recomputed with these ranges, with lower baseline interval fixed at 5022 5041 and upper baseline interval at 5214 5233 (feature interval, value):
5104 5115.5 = -0.04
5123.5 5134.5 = 0.03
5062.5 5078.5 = -0.06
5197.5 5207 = -0.04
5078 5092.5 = -0.02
